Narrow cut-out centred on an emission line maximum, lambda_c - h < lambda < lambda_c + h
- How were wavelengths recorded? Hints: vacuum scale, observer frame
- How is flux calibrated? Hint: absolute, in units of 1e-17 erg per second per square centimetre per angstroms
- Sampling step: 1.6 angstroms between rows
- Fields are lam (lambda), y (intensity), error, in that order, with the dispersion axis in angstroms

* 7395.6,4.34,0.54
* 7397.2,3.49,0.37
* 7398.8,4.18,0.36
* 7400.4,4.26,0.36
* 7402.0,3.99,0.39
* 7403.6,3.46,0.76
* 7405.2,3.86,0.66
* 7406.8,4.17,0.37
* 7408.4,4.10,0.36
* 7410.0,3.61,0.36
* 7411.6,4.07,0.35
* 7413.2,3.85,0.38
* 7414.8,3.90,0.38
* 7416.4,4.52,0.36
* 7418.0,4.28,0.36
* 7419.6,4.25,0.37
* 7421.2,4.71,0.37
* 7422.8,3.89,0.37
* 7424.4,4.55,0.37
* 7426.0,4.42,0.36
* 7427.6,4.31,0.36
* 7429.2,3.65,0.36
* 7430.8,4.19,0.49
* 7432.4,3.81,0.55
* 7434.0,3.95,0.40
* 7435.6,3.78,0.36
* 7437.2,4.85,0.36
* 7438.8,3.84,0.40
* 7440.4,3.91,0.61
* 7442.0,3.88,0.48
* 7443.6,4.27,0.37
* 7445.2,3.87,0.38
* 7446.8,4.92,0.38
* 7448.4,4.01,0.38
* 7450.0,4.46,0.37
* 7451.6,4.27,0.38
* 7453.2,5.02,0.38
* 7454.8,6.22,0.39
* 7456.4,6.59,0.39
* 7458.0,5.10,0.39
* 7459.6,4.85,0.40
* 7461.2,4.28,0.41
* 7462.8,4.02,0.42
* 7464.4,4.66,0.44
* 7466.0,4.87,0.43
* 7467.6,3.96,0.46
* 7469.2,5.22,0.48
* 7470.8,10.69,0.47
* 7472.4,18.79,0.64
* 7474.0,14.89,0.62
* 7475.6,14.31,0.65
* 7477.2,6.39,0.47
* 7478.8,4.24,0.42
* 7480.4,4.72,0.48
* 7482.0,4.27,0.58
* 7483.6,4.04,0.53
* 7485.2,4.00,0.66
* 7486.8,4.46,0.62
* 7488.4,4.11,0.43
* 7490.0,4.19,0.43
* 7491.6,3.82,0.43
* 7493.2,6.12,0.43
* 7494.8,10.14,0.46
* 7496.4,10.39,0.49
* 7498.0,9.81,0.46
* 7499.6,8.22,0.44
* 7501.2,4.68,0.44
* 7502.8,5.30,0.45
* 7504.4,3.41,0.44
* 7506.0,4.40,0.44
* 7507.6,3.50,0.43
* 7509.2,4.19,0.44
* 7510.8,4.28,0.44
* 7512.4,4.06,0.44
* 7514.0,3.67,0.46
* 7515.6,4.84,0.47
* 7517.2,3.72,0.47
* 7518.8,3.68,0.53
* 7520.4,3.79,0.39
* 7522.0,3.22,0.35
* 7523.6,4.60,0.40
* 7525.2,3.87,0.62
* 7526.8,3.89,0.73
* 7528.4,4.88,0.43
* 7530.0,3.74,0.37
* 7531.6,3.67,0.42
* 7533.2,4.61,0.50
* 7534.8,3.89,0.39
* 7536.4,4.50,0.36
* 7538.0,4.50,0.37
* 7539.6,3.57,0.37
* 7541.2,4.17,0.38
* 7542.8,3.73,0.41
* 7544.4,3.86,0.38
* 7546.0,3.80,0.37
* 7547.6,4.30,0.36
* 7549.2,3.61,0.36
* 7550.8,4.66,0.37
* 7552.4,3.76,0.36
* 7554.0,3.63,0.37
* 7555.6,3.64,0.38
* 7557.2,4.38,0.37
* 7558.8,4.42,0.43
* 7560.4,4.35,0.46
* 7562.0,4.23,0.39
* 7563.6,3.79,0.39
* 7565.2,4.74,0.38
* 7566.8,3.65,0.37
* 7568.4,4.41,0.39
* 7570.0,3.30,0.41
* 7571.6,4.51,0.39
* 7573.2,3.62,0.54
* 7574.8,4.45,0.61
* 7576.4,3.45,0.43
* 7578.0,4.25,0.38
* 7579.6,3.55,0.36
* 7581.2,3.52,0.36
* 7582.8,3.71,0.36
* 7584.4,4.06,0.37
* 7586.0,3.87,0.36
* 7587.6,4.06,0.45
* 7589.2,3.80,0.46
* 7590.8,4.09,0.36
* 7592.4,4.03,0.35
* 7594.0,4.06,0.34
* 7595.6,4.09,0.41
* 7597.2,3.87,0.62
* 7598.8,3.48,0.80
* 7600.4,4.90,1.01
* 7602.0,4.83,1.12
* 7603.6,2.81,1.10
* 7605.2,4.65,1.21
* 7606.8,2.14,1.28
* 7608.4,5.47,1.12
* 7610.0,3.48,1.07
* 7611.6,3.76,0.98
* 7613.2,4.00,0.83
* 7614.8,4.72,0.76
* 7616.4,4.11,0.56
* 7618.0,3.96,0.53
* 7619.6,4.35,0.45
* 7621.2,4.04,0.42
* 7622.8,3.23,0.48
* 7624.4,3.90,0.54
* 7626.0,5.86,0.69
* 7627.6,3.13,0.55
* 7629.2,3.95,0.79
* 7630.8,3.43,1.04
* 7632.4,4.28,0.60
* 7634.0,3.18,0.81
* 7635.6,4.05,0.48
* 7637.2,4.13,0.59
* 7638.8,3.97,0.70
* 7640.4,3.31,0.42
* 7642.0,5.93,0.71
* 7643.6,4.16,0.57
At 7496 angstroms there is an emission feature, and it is [N II] 6583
